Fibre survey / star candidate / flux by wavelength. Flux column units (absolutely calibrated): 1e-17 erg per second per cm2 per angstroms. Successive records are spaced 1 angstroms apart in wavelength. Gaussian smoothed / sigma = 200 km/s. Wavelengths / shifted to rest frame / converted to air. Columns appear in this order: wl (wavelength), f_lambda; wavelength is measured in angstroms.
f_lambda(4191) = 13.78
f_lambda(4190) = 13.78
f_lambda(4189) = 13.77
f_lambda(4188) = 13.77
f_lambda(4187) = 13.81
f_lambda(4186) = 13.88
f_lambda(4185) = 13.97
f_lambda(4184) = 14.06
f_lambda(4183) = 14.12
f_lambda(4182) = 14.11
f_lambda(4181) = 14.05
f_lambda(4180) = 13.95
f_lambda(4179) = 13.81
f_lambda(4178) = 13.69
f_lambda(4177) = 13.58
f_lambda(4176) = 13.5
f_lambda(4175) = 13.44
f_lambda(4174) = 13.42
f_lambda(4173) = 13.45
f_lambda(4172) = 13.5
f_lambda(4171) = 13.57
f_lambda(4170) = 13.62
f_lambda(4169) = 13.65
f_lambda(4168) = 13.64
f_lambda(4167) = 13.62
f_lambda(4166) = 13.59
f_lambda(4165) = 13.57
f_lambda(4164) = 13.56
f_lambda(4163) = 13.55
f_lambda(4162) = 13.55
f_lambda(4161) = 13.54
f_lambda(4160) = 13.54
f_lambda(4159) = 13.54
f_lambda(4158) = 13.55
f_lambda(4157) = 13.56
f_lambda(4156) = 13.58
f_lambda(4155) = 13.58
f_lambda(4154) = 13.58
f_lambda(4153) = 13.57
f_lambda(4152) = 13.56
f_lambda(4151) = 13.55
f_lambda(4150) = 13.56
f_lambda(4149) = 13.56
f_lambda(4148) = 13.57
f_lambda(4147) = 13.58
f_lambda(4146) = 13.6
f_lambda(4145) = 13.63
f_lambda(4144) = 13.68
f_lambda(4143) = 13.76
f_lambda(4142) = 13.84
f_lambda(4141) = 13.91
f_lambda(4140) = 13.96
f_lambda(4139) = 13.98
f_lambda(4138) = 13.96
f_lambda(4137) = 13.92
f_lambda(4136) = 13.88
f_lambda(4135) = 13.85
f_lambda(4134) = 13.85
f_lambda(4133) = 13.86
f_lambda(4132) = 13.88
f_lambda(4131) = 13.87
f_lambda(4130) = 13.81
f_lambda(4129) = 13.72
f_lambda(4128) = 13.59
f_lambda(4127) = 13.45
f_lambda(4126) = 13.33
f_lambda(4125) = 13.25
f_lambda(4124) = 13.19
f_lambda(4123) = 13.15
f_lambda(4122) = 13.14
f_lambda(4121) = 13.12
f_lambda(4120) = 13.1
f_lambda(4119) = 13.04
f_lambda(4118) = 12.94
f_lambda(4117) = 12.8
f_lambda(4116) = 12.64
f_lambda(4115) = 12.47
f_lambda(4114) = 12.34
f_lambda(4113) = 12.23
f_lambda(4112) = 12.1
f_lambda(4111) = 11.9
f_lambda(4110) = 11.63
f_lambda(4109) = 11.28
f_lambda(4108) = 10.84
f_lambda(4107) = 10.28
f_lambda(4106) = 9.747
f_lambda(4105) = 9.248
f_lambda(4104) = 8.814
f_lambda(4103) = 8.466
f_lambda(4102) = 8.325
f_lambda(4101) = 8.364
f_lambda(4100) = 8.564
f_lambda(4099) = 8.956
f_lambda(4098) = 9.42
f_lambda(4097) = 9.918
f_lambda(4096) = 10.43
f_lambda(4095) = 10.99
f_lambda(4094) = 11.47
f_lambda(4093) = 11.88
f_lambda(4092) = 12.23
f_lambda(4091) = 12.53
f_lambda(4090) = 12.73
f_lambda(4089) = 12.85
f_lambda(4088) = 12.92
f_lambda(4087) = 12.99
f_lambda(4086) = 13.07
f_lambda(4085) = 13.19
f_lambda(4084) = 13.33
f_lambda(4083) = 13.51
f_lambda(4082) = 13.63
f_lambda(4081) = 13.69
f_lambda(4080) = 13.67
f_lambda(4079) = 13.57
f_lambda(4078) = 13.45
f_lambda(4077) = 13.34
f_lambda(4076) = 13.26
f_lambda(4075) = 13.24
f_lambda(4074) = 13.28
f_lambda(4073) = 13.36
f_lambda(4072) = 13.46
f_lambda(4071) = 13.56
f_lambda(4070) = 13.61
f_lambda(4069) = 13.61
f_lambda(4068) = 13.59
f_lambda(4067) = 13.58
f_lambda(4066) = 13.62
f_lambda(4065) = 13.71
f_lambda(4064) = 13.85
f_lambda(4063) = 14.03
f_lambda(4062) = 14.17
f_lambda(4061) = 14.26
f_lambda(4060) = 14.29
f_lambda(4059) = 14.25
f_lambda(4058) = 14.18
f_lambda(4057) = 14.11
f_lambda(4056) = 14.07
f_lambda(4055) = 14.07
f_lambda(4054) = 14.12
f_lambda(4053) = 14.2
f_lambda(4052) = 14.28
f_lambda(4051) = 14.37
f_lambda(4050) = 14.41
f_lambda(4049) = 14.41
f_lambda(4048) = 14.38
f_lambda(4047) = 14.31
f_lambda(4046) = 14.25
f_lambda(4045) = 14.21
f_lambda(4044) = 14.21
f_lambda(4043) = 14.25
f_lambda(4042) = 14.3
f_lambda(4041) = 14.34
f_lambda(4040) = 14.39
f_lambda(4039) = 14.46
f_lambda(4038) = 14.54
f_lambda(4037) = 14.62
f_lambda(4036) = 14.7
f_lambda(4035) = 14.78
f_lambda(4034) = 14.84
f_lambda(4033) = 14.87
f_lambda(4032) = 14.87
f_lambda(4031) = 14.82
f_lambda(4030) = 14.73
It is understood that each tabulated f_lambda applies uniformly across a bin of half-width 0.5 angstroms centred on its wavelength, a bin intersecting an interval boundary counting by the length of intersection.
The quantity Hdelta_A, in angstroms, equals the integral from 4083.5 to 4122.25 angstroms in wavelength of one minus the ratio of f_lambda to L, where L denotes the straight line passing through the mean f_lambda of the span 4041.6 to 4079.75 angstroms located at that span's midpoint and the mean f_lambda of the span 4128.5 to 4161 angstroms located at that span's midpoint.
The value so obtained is 6.7 angstroms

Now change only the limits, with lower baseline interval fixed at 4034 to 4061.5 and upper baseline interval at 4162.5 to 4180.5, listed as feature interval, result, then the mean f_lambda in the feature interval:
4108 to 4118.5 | 1.3 angstroms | 12.2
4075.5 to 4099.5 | 2.9 angstroms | 12.4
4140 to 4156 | 0.1 angstroms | 13.6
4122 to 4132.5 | 0.3 angstroms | 13.5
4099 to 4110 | 3.6 angstroms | 9.47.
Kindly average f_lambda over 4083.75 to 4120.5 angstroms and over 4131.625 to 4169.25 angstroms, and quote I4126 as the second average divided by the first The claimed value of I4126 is 1.21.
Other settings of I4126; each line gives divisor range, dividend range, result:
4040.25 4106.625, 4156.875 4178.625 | 1.05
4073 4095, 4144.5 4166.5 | 1.04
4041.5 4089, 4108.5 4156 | 0.96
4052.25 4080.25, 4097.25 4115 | 0.74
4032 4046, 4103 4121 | 0.80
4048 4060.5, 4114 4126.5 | 0.91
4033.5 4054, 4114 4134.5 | 0.92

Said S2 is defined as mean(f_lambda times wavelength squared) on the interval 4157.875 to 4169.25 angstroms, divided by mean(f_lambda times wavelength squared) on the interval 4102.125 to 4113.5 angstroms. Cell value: 1.33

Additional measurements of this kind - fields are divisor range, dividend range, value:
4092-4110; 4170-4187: 1.44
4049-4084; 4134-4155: 1.03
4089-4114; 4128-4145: 1.33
